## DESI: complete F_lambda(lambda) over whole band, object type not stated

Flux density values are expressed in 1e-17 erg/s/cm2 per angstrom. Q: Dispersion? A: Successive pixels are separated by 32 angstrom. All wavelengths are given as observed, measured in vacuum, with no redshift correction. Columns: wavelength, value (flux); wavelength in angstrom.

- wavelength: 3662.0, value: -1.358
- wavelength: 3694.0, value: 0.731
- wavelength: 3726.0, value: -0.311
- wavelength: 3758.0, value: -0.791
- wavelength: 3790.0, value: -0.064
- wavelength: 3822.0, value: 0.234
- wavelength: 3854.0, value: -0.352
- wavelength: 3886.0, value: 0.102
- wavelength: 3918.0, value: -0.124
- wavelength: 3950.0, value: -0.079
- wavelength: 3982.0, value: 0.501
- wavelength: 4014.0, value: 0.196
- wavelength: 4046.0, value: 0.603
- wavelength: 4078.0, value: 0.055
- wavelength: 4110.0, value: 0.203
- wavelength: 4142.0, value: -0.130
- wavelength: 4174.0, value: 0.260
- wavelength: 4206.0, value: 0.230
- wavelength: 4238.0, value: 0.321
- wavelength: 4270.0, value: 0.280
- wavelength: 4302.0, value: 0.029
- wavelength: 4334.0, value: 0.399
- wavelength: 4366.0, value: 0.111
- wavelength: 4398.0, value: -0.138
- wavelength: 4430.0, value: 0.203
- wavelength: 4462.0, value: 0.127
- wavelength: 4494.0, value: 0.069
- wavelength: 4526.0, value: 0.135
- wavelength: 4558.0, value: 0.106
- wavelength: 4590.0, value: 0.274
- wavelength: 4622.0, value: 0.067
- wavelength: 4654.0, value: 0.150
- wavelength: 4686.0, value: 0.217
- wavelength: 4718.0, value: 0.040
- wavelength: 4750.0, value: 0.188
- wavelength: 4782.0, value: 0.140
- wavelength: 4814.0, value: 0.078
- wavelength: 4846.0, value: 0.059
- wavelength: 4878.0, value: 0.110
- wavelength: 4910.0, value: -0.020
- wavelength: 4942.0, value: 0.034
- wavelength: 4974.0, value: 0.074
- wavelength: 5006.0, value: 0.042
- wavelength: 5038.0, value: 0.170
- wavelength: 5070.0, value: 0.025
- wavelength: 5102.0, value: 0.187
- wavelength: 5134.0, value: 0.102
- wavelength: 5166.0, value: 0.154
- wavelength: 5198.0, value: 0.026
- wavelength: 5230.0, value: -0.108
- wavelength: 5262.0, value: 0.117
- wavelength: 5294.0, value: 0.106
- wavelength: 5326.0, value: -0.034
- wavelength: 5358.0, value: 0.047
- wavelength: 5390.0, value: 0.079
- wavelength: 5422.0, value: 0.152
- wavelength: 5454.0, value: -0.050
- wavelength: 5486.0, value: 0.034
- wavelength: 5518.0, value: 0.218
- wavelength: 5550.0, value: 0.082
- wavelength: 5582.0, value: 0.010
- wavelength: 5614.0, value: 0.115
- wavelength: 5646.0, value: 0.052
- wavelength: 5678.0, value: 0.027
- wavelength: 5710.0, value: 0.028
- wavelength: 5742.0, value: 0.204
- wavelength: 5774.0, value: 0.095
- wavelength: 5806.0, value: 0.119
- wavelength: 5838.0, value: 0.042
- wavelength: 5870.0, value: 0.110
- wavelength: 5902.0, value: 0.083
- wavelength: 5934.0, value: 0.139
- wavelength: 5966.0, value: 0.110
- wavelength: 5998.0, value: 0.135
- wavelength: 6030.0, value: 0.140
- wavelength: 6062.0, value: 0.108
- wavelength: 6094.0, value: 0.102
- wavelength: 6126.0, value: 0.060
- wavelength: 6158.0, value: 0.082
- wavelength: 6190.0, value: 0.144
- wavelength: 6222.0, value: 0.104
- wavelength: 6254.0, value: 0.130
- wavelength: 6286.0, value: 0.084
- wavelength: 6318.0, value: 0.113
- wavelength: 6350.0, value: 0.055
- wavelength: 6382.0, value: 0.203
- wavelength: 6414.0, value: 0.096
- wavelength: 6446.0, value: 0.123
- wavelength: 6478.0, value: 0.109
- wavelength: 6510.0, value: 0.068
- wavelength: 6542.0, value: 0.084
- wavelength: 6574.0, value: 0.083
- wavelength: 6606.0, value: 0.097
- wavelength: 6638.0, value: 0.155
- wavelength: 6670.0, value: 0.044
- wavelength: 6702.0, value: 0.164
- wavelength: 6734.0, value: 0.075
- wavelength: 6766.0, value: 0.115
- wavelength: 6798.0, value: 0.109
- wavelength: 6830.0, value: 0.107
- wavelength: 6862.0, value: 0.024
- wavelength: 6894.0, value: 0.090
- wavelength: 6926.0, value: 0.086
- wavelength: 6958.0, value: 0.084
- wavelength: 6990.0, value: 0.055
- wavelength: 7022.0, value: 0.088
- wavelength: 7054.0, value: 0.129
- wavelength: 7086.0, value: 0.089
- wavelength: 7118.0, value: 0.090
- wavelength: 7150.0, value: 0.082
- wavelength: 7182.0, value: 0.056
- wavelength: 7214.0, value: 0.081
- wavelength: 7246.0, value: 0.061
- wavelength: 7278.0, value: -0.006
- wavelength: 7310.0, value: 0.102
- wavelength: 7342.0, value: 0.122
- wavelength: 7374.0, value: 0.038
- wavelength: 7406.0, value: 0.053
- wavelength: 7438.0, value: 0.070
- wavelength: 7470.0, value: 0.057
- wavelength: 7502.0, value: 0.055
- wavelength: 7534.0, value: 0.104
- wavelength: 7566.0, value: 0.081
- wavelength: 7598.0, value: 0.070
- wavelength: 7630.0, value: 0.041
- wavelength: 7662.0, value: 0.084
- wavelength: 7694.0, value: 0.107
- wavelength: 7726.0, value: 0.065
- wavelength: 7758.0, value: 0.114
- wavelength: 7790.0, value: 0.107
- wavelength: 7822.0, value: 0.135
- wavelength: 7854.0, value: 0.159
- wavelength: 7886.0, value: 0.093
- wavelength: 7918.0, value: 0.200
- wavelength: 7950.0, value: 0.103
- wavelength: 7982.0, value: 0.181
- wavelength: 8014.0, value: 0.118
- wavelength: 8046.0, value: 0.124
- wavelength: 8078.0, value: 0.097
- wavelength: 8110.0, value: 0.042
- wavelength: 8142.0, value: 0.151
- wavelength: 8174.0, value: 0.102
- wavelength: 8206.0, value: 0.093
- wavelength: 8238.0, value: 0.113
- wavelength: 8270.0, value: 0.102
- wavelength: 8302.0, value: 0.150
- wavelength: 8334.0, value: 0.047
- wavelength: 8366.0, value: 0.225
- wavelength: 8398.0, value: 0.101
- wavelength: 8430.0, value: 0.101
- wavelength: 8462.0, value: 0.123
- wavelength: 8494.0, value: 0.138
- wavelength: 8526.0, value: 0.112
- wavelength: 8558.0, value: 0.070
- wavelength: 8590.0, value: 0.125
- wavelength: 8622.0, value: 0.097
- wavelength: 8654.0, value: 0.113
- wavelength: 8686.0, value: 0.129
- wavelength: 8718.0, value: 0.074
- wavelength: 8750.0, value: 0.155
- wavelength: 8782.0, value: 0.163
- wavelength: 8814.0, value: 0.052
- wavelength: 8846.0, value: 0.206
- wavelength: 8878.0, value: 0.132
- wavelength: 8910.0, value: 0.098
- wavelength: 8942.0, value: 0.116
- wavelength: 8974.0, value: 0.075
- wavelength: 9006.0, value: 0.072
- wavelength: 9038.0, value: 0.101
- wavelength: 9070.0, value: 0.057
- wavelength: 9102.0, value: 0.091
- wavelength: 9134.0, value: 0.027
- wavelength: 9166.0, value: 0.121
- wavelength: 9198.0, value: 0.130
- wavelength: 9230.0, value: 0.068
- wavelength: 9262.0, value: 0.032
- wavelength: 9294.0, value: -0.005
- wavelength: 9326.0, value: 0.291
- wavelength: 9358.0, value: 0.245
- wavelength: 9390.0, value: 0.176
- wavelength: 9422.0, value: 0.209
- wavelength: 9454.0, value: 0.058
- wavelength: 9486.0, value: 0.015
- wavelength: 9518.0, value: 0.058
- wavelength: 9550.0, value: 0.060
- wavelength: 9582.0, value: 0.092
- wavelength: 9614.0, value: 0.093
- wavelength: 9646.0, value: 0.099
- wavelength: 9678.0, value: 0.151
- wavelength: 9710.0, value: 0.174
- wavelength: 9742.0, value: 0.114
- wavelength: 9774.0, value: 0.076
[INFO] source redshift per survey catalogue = 0.28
